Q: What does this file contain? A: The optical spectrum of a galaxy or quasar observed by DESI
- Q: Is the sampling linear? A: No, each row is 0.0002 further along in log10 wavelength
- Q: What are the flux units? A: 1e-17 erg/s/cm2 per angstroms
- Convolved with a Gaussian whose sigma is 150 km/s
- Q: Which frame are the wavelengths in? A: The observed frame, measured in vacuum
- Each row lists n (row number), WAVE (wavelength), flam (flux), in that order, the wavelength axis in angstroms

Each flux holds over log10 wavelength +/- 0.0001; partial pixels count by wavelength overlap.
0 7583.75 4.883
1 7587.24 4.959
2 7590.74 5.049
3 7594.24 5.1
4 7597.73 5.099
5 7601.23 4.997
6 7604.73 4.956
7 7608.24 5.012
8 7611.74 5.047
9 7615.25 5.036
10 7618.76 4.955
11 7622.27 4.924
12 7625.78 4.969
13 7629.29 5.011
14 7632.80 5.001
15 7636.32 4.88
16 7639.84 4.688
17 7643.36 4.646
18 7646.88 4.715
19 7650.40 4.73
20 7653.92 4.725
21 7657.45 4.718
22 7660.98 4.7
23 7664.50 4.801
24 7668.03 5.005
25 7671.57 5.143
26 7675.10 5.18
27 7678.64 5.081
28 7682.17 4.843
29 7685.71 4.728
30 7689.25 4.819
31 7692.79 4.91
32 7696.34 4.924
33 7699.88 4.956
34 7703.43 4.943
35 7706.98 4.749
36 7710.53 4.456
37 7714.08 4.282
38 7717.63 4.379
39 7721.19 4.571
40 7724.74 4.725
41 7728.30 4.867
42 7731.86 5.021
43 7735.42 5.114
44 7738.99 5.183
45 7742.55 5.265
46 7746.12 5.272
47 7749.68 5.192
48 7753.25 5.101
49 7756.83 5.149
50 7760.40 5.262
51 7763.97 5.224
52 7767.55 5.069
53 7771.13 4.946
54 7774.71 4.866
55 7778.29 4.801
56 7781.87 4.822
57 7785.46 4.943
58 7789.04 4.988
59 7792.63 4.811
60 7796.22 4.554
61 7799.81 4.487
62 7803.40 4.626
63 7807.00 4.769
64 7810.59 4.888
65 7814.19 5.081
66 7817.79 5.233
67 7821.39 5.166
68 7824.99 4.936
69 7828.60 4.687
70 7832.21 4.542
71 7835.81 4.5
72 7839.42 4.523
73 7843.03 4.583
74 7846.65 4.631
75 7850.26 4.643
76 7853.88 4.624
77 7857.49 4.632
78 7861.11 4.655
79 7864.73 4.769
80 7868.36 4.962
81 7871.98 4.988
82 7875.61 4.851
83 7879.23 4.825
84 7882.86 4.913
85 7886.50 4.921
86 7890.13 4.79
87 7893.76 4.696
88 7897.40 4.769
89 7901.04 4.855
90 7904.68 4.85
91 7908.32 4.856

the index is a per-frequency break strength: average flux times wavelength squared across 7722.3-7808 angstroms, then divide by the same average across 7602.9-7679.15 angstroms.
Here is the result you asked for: 1.04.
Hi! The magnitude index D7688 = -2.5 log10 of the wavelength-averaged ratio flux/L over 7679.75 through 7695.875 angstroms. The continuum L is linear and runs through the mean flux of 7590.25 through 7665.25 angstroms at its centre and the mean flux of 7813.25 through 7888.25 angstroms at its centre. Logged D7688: 0.01 mag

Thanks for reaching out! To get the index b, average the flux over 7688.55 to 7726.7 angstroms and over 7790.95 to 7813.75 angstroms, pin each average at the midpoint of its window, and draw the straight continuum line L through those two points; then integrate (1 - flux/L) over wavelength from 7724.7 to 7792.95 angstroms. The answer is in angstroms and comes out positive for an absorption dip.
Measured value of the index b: -4.89 angstroms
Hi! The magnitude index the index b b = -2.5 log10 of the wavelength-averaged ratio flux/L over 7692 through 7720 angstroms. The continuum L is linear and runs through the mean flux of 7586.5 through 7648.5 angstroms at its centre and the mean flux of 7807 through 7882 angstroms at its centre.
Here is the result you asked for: 0.04 mag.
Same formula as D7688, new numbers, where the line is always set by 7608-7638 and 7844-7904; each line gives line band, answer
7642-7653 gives 0.06 mag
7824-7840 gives 0.04 mag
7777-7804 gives 0.02 mag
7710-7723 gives 0.11 mag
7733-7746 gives -0.06 mag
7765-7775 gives -0.03 mag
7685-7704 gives 0.01 mag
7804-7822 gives -0.04 mag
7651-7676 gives 0.02 mag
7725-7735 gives -0.01 mag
